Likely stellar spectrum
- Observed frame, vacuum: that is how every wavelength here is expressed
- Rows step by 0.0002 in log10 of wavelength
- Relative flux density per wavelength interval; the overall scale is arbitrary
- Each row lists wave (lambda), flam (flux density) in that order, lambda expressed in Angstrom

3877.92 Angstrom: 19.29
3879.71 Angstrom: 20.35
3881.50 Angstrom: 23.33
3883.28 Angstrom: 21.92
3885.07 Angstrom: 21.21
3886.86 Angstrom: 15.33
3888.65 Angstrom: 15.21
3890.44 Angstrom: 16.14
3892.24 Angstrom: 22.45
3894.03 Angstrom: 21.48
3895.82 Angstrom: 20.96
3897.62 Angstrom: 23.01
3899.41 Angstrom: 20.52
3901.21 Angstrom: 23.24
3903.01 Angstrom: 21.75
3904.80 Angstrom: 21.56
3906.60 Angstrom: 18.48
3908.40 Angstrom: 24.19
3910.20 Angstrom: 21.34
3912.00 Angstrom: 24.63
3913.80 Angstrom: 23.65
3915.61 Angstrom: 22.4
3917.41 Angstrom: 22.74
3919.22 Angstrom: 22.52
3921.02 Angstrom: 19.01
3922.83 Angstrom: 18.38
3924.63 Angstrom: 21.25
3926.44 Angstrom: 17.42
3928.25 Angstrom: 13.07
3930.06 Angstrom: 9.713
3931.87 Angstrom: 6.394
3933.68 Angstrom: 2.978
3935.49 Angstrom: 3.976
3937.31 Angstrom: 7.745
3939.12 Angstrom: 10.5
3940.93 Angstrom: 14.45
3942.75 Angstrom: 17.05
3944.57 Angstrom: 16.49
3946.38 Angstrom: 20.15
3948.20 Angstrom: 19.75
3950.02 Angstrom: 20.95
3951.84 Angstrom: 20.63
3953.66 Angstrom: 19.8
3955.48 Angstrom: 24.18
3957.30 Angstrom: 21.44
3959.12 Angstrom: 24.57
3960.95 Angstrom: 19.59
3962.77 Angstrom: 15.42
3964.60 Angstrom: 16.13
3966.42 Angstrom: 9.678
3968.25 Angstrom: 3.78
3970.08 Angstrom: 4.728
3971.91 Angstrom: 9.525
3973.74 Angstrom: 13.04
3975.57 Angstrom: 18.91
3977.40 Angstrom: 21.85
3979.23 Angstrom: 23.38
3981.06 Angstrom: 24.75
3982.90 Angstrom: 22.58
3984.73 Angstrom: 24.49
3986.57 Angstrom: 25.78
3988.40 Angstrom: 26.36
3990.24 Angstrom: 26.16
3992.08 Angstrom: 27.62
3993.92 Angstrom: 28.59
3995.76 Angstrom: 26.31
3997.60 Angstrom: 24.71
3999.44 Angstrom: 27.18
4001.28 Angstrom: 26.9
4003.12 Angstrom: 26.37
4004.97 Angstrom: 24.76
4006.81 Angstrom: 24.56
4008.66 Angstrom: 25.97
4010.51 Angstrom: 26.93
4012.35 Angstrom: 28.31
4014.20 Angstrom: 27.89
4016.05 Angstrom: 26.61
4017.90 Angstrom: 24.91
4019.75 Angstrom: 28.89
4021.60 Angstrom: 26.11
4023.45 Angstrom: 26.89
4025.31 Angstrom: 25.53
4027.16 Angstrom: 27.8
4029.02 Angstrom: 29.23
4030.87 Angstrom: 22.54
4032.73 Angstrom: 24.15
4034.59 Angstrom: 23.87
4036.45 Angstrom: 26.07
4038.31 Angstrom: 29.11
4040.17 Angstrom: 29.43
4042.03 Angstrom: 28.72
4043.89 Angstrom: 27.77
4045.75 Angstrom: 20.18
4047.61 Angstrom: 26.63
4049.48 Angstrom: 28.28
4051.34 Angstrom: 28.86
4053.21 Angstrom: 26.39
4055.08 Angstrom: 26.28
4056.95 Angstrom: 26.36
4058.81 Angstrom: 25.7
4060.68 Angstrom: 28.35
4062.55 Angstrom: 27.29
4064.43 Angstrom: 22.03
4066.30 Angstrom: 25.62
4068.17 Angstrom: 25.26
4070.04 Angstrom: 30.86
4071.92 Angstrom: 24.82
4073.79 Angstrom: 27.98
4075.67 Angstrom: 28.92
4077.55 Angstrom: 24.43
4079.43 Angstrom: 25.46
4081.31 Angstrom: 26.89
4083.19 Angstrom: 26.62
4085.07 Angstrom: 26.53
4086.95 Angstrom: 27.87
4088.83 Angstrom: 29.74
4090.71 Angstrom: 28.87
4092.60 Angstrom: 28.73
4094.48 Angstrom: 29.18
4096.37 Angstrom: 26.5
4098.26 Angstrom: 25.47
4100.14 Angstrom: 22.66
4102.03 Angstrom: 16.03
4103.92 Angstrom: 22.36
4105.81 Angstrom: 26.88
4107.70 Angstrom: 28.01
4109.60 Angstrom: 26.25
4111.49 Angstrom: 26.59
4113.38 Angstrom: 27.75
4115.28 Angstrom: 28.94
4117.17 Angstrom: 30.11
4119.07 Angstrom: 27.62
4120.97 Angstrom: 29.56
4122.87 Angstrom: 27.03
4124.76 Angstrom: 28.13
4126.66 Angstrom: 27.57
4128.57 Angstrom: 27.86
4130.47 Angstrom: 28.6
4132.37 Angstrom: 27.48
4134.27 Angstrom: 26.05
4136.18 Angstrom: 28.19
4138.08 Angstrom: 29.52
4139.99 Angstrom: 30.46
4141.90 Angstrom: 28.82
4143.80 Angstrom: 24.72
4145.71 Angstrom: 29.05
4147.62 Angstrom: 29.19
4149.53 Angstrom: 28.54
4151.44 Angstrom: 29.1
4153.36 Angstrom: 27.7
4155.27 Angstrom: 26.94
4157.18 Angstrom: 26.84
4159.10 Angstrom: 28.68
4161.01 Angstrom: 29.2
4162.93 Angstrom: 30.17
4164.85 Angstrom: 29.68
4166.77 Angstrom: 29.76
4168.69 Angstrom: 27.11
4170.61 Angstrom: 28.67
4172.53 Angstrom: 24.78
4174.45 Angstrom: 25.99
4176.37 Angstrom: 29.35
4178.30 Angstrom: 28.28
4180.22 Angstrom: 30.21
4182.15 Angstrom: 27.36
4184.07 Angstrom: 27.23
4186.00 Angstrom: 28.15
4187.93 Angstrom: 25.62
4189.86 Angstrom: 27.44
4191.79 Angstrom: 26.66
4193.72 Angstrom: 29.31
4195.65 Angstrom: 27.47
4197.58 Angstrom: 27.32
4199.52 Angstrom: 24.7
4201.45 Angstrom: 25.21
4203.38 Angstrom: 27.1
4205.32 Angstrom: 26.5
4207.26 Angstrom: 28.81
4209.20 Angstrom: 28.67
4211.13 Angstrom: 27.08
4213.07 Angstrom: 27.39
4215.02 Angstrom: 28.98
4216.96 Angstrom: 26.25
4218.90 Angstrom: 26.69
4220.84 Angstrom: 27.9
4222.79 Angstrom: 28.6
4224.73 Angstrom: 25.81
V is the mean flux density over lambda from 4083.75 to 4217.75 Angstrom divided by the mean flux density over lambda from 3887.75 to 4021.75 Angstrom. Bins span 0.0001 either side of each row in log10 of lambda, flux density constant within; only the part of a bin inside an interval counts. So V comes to 1.36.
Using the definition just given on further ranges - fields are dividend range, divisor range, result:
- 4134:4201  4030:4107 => 1.06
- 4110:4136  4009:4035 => 1.06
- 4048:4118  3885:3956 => 1.47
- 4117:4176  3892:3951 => 1.57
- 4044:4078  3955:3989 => 1.44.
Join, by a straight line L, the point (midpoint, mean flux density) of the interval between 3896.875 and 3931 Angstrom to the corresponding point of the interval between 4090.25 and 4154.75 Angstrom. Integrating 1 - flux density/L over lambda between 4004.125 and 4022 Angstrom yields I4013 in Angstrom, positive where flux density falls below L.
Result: -2.1 Angstrom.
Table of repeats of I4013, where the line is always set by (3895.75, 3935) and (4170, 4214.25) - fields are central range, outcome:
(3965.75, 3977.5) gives 5.5 Angstrom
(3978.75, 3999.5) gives -4.4 Angstrom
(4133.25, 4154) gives -2.0 Angstrom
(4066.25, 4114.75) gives -4.4 Angstrom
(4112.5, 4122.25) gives -1.4 Angstrom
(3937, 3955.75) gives 2.2 Angstrom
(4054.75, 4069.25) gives -1.6 Angstrom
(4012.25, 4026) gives -3.0 Angstrom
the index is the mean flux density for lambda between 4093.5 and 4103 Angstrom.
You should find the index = 24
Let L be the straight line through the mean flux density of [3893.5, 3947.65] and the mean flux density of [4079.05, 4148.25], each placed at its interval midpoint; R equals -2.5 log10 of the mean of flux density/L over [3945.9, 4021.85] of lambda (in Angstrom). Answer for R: -0.061 mag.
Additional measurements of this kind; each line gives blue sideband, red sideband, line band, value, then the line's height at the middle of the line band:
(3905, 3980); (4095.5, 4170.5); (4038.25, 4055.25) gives -0.20 mag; 22.6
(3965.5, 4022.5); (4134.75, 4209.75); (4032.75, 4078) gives -0.09 mag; 24.6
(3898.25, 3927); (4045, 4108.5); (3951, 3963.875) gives 0.10 mag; 22.8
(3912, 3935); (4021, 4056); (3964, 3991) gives 0.19 mag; 21.3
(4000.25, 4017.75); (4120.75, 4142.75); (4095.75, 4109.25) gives 0.16 mag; 27.8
